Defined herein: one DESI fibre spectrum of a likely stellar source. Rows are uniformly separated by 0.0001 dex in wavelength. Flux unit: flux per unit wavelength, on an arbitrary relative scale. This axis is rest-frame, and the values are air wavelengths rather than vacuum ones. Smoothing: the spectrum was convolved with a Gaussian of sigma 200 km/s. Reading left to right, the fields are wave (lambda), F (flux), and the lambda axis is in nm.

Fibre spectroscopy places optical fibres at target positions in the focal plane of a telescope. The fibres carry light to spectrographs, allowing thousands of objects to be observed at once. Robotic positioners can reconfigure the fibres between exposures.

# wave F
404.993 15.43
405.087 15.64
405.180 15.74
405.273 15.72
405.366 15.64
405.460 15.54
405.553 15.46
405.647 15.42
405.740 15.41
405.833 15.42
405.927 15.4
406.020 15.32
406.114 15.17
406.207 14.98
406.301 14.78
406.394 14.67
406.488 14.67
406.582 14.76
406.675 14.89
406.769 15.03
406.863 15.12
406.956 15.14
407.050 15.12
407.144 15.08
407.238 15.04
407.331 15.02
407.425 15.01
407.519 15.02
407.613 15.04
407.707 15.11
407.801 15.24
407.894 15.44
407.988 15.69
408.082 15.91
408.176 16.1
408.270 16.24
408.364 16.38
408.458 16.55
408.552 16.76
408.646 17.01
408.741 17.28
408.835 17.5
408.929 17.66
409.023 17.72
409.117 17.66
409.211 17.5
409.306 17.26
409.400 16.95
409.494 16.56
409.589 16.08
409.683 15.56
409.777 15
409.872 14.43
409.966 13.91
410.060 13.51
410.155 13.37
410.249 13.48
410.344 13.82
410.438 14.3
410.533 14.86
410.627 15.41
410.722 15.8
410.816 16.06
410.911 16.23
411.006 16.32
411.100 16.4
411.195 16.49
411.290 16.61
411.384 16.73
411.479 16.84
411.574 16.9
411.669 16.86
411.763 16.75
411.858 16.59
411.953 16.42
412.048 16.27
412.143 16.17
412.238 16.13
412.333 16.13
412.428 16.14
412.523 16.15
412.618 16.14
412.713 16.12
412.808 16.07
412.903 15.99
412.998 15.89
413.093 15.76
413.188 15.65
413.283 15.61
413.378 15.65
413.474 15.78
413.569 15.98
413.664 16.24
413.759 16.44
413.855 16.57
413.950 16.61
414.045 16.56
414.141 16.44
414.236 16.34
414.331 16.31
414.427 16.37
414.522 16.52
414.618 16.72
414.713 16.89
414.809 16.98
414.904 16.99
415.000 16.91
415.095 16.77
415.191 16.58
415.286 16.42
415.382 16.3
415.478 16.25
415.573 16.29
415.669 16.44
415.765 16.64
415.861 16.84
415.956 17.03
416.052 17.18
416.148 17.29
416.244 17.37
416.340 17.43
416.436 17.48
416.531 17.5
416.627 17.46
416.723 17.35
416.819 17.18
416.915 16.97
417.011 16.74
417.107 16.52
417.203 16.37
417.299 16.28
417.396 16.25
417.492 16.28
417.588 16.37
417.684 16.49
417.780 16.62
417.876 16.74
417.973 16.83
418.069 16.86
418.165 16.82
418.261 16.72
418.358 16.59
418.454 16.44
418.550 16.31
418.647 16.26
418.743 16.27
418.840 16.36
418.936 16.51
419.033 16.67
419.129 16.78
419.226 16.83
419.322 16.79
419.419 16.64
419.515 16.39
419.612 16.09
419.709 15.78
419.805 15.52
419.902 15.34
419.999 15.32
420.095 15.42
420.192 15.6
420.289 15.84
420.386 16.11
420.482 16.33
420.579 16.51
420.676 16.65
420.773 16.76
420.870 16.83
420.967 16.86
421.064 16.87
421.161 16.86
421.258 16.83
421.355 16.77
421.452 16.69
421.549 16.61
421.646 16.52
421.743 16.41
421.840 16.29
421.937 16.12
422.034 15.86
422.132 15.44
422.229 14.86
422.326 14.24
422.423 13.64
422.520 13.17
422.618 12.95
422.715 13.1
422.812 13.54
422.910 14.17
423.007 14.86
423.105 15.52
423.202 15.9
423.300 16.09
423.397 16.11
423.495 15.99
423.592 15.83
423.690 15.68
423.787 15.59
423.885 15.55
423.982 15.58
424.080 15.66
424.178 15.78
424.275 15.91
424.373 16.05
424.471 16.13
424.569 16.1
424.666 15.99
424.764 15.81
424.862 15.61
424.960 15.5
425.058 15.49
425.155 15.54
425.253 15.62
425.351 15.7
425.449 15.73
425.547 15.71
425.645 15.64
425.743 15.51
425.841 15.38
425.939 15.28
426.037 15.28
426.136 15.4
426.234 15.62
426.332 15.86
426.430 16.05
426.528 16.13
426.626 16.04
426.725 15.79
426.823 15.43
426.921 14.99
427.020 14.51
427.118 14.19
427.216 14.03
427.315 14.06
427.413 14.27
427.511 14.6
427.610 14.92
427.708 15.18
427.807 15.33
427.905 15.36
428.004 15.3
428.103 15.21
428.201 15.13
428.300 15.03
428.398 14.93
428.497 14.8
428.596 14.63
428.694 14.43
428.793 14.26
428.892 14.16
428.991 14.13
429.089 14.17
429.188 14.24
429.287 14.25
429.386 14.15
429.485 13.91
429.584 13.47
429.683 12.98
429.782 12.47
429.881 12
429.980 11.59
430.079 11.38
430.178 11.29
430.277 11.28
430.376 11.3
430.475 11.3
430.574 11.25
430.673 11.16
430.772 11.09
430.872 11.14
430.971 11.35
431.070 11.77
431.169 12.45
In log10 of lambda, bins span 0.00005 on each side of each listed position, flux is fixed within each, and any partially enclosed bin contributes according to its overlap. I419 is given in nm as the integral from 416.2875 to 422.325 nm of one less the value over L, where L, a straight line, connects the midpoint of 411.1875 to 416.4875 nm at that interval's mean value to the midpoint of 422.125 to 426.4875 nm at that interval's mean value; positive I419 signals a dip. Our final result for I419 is -0.21 nm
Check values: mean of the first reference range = 16.5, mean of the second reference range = 15.3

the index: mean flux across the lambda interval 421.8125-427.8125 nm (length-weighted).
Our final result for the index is 15.3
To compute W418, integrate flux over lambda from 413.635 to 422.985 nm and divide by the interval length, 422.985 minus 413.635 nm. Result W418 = 16.3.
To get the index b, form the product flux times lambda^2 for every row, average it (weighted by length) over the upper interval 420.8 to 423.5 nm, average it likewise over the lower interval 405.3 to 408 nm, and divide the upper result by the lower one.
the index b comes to 1.10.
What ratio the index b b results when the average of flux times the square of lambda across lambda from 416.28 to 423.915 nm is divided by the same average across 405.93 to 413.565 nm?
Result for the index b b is 1.07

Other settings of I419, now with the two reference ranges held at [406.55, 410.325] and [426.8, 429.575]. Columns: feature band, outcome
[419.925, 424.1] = -0.20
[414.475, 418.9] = -0.44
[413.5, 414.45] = -0.06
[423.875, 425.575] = -0.11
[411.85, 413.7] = -0.07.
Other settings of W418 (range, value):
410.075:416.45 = 16.2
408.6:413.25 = 16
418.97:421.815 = 16.4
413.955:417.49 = 16.8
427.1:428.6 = 14.8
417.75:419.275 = 16.6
